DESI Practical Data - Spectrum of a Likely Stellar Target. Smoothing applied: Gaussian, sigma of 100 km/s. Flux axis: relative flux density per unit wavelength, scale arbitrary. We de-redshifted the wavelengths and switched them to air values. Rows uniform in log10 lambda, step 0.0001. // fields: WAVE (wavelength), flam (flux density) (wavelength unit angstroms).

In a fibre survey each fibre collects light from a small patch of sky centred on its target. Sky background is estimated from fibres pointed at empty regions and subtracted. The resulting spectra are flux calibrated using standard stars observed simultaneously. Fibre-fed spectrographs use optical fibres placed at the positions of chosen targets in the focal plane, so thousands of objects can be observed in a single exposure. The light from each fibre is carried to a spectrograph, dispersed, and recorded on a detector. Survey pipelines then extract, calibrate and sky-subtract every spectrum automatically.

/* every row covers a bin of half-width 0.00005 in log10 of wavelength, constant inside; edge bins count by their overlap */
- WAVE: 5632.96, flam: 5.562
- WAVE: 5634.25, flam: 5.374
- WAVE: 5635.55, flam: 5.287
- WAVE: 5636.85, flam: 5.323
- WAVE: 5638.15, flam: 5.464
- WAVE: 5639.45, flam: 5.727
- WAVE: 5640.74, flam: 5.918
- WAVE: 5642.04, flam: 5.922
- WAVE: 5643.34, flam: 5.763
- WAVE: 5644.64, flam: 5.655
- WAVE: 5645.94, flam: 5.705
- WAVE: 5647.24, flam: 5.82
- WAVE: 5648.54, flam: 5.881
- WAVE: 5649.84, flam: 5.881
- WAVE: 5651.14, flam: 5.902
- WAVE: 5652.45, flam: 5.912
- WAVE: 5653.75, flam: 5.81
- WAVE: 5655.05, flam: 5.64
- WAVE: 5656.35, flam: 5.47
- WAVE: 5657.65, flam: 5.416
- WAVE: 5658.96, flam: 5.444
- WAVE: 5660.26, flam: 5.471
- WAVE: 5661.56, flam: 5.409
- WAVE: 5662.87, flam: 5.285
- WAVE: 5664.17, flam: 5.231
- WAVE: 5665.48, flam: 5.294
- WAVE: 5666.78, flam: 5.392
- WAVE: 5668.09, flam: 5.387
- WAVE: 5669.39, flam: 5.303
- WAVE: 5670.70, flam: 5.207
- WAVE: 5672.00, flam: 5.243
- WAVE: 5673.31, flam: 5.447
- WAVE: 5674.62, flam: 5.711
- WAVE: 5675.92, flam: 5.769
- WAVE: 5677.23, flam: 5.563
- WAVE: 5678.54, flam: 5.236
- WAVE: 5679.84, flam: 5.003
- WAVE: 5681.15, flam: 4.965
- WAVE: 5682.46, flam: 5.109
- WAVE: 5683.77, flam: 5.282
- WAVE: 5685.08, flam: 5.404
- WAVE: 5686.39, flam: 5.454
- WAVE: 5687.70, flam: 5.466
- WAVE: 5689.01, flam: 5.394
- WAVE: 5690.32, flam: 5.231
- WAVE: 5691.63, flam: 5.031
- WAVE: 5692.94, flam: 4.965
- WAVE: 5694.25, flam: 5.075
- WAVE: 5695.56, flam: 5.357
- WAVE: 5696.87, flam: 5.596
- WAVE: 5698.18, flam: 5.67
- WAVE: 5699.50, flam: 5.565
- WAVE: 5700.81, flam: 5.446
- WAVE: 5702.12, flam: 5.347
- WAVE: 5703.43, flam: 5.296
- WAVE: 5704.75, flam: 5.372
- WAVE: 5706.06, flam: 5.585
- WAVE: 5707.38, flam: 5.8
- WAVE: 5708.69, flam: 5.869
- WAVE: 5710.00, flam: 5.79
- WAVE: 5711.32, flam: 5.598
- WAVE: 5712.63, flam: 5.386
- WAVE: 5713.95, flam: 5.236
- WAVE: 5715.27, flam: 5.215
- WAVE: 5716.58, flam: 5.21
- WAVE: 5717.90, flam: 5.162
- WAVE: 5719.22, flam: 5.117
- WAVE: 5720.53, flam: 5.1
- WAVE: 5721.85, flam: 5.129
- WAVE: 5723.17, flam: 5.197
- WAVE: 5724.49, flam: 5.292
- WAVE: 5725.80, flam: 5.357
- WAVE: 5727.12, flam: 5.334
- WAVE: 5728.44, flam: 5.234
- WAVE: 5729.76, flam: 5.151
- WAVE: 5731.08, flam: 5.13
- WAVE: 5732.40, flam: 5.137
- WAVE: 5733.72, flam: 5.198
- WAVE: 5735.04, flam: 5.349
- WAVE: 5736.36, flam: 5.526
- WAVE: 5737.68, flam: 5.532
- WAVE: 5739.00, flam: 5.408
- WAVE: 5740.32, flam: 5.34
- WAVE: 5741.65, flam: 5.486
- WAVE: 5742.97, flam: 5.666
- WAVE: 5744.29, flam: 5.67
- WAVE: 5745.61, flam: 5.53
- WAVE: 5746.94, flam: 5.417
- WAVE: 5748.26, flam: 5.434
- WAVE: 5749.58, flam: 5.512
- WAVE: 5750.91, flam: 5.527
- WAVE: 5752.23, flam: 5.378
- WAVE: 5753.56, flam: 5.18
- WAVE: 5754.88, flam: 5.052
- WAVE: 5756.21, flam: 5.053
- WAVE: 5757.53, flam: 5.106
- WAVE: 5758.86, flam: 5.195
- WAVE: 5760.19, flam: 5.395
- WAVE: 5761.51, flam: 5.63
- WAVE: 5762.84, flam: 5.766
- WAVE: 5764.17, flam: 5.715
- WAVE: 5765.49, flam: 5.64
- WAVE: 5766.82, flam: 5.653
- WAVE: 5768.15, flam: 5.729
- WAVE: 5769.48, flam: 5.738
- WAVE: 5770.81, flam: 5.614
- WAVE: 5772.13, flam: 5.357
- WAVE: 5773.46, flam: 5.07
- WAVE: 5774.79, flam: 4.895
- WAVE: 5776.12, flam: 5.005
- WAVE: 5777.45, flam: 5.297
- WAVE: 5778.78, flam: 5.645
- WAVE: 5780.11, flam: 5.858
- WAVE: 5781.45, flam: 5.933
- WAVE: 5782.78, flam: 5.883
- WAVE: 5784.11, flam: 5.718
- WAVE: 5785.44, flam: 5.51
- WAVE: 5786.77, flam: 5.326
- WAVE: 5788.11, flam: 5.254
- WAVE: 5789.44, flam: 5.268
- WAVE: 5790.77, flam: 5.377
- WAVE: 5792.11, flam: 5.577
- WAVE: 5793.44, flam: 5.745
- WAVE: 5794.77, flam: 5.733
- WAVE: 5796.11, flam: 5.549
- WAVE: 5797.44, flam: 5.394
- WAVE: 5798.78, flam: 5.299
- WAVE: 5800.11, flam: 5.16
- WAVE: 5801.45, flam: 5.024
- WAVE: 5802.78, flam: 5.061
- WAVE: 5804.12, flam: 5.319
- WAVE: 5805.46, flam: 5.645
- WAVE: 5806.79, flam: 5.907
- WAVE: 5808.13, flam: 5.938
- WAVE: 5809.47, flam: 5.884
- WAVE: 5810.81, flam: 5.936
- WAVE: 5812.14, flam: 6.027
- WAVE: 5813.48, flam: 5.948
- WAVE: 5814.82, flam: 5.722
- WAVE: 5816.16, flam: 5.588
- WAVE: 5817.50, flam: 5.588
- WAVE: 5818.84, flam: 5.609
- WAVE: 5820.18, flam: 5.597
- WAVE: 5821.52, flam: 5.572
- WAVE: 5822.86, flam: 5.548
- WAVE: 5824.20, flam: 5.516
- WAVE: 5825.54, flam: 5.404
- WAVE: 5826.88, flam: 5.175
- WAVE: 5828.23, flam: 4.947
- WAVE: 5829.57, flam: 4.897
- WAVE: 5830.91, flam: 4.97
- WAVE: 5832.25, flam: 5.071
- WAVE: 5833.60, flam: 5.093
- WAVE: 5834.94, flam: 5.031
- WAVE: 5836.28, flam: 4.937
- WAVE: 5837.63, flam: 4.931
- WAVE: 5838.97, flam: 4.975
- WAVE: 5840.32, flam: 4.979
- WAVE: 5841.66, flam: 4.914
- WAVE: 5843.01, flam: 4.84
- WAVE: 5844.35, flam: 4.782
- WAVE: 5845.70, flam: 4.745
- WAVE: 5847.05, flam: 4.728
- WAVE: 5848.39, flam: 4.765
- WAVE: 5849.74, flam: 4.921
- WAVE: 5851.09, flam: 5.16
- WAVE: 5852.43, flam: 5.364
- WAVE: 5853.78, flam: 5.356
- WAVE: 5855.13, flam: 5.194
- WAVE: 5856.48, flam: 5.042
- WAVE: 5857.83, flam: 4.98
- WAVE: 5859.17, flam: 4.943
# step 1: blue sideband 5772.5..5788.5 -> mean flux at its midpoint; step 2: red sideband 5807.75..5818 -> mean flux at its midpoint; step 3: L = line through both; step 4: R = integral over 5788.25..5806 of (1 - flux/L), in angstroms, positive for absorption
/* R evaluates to 0.8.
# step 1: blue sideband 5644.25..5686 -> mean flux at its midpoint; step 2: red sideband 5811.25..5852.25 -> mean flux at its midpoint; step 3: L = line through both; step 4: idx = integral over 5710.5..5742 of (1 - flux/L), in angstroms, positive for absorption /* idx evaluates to 0.5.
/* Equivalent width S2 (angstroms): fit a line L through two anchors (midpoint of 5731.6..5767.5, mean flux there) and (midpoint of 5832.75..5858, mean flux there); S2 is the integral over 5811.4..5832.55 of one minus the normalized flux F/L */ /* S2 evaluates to -1.5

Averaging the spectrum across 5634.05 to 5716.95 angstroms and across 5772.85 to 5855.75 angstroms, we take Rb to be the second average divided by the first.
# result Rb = 0.98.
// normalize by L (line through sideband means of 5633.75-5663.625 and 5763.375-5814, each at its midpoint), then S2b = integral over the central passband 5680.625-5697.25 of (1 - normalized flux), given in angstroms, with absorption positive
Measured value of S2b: 1.04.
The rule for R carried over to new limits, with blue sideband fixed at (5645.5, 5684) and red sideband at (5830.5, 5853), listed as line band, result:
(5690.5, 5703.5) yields 0.1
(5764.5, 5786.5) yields -1.7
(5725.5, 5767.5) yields -1.3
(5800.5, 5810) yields -0.9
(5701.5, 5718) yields -0.4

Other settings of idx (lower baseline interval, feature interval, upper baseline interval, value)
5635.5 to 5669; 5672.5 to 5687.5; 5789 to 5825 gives 0.6 angstroms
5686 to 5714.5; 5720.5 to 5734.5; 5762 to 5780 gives 0.6 angstroms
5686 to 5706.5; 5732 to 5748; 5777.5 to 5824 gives 0.0 angstroms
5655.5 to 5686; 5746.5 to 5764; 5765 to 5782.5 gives 0.3 angstroms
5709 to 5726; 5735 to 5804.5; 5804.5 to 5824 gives 1.2 angstroms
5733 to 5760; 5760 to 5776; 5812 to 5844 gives -0.5 angstroms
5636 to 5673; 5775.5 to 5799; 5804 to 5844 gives -0.5 angstroms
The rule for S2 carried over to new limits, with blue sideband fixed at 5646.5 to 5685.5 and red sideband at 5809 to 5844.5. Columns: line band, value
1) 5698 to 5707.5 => -0.1 angstroms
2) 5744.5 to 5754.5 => -0.1 angstroms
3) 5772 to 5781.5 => 0.0 angstroms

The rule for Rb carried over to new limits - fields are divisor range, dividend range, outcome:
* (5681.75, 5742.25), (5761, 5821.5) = 1.04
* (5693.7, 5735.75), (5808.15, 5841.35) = 1.00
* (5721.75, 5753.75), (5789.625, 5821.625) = 1.04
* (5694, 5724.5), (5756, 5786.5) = 1.02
